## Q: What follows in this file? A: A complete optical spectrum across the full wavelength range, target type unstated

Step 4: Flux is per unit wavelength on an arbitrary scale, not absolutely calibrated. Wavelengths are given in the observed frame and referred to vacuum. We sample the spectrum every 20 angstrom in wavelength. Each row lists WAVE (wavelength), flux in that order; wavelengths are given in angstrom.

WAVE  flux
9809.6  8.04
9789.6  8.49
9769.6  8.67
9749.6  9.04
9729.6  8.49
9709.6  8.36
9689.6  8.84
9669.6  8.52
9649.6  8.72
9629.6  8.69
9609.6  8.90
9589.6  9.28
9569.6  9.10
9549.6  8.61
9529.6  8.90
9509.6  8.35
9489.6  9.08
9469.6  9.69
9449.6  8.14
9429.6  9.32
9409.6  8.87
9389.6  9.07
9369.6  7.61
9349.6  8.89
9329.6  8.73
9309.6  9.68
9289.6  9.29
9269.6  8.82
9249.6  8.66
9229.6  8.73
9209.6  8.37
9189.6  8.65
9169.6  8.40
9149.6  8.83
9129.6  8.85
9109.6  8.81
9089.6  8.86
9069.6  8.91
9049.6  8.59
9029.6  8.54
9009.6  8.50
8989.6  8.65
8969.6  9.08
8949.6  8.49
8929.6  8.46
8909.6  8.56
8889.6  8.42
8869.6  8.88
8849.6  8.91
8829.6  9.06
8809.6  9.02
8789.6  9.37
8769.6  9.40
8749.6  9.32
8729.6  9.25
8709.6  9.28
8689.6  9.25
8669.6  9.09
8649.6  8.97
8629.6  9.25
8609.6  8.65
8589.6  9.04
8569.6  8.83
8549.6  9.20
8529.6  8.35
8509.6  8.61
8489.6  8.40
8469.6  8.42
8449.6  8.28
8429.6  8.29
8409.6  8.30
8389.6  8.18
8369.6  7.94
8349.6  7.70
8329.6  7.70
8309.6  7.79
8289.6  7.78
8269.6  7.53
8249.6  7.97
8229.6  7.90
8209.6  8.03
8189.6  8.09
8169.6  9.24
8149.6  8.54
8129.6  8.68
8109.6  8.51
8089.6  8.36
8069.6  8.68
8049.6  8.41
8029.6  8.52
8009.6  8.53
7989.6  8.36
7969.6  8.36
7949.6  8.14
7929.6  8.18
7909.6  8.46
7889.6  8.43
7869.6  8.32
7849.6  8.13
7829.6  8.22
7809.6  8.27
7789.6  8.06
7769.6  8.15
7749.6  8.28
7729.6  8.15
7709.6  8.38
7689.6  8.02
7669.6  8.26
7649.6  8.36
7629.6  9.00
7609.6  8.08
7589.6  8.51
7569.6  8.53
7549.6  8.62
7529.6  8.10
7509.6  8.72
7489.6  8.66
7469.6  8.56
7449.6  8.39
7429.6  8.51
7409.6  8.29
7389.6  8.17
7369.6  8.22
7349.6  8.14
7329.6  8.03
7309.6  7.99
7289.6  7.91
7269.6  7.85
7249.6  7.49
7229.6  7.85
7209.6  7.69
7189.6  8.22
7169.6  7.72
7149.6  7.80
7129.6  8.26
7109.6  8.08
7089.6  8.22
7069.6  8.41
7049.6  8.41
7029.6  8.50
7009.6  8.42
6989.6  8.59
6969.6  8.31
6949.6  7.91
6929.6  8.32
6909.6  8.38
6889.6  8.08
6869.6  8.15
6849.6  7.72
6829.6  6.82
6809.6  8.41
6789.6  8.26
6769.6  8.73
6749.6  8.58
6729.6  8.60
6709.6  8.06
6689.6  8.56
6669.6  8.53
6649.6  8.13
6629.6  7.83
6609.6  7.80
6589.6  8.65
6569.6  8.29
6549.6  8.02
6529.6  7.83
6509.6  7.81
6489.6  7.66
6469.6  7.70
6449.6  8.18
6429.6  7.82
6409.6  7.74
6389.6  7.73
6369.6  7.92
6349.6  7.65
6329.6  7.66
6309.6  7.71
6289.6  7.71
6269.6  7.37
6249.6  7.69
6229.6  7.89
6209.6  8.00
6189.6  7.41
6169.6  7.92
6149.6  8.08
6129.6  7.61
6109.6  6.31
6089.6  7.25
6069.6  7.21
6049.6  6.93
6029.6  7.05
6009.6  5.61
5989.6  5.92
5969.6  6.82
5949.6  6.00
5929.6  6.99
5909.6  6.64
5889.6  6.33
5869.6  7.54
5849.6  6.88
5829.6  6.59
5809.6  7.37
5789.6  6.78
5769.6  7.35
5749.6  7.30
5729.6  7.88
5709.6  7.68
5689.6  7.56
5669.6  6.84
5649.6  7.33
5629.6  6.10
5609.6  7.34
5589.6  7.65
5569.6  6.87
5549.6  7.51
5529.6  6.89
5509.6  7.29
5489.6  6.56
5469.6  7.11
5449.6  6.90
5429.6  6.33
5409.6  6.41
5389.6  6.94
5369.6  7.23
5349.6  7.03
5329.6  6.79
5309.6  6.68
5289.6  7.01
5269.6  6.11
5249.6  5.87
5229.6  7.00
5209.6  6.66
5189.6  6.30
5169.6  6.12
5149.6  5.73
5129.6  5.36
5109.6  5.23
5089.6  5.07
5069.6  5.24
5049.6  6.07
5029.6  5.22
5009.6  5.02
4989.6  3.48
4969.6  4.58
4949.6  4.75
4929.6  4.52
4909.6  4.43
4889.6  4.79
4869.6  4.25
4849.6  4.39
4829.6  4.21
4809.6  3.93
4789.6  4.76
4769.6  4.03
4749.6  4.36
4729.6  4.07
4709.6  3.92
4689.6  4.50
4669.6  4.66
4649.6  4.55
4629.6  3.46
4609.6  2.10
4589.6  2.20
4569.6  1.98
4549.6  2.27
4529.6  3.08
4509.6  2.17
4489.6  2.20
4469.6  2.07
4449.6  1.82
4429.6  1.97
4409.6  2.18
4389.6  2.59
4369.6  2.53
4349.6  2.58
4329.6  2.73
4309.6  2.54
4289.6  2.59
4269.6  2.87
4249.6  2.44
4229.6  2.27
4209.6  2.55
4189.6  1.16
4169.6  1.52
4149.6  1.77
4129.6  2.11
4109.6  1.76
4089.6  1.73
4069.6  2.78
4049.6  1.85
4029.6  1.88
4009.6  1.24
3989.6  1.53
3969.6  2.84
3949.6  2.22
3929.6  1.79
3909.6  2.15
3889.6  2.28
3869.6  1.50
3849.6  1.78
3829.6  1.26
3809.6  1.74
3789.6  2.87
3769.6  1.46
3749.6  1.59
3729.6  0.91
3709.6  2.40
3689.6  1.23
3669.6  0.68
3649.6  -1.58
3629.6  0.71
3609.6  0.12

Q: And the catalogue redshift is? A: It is 0.159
